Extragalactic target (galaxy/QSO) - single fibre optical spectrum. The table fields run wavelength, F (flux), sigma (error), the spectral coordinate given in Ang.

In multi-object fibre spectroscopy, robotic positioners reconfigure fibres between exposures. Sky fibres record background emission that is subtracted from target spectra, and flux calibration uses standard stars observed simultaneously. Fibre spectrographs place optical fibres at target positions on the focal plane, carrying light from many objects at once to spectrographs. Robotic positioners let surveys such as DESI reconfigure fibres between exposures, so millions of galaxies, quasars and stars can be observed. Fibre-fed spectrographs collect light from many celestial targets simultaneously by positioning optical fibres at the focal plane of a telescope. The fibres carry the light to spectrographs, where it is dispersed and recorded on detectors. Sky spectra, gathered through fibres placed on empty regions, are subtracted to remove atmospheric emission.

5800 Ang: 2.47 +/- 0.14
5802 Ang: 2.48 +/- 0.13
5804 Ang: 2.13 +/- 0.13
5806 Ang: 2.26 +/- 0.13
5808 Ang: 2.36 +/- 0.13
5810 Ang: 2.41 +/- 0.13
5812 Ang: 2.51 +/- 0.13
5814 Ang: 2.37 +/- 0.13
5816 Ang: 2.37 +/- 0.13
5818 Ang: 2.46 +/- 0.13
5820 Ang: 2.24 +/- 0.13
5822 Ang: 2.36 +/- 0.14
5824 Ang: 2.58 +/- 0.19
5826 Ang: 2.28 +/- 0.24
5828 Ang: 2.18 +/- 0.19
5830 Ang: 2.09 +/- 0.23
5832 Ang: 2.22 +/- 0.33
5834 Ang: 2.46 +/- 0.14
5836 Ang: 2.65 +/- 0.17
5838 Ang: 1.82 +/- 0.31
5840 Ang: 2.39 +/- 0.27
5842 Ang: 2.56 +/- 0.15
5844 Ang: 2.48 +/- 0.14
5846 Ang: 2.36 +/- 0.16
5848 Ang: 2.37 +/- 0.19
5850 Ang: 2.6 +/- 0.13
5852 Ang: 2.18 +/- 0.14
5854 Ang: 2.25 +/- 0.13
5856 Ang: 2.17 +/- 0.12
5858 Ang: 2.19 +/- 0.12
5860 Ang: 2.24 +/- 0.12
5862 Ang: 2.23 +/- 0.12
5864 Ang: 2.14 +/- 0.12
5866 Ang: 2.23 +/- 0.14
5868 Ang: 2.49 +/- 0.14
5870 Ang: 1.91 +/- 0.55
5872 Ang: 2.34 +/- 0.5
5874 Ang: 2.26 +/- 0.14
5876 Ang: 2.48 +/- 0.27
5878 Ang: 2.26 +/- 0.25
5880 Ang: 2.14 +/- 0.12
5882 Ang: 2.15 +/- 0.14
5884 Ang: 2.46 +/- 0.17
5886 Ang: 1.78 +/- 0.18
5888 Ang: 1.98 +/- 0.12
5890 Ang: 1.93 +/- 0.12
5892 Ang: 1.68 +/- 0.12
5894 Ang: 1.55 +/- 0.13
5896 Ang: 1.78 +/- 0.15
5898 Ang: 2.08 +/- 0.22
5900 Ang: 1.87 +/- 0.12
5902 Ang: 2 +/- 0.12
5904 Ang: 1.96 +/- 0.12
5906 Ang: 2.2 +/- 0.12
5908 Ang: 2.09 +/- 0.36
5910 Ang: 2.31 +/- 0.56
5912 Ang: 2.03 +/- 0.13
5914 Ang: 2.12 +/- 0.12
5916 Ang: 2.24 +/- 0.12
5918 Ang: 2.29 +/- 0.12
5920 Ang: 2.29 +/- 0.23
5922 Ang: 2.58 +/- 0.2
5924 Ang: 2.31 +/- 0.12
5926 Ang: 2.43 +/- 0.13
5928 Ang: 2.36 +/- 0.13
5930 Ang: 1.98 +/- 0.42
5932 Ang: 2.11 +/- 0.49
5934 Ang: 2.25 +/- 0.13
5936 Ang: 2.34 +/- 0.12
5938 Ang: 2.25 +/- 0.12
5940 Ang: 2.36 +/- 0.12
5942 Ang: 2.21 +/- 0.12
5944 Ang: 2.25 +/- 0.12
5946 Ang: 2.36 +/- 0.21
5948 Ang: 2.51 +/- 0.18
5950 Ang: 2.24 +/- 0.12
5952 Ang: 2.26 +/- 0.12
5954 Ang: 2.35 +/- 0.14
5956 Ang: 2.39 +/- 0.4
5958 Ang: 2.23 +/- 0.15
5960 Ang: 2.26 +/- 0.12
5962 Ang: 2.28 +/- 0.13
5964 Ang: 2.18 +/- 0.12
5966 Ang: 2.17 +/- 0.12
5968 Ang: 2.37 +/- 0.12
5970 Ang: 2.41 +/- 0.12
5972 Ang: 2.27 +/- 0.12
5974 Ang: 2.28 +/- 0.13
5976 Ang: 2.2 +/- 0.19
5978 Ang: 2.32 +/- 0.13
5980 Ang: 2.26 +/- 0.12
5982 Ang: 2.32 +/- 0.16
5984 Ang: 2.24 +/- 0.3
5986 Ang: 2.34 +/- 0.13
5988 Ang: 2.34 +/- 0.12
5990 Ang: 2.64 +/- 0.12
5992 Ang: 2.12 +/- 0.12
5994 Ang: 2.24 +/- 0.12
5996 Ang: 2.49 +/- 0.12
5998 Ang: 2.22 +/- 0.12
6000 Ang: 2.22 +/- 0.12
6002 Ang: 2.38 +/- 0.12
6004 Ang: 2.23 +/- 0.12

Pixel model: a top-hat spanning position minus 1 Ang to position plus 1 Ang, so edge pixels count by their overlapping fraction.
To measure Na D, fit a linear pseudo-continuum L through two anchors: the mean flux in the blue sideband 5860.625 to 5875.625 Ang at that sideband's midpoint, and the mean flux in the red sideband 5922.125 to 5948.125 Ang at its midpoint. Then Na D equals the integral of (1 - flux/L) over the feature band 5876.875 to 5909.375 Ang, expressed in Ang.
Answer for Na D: 3.7 Ang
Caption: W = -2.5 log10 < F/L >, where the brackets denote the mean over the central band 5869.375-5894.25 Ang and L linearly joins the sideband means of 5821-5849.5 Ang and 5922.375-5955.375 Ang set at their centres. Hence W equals 0.12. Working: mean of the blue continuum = 2.35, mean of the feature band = 2.09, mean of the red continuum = 2.29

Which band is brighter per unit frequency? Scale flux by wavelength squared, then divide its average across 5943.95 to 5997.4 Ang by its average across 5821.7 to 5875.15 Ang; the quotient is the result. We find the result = 1.0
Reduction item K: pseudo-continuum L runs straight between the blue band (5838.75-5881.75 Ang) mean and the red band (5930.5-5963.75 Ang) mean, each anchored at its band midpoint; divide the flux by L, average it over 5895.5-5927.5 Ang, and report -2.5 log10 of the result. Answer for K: 0.06 mag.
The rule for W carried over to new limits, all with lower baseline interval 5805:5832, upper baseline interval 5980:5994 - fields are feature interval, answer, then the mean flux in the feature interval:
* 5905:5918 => 0.075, 2.17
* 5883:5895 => 0.224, 1.9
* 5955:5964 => 0.022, 2.28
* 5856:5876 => 0.047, 2.24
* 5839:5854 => -0.033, 2.41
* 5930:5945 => 0.044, 2.23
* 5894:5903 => 0.228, 1.89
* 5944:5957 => -0.009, 2.34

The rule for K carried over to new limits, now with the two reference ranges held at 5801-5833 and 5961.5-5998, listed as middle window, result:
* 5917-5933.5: 0.01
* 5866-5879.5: 0.02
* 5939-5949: -0.01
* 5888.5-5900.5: 0.26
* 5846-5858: 0.01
